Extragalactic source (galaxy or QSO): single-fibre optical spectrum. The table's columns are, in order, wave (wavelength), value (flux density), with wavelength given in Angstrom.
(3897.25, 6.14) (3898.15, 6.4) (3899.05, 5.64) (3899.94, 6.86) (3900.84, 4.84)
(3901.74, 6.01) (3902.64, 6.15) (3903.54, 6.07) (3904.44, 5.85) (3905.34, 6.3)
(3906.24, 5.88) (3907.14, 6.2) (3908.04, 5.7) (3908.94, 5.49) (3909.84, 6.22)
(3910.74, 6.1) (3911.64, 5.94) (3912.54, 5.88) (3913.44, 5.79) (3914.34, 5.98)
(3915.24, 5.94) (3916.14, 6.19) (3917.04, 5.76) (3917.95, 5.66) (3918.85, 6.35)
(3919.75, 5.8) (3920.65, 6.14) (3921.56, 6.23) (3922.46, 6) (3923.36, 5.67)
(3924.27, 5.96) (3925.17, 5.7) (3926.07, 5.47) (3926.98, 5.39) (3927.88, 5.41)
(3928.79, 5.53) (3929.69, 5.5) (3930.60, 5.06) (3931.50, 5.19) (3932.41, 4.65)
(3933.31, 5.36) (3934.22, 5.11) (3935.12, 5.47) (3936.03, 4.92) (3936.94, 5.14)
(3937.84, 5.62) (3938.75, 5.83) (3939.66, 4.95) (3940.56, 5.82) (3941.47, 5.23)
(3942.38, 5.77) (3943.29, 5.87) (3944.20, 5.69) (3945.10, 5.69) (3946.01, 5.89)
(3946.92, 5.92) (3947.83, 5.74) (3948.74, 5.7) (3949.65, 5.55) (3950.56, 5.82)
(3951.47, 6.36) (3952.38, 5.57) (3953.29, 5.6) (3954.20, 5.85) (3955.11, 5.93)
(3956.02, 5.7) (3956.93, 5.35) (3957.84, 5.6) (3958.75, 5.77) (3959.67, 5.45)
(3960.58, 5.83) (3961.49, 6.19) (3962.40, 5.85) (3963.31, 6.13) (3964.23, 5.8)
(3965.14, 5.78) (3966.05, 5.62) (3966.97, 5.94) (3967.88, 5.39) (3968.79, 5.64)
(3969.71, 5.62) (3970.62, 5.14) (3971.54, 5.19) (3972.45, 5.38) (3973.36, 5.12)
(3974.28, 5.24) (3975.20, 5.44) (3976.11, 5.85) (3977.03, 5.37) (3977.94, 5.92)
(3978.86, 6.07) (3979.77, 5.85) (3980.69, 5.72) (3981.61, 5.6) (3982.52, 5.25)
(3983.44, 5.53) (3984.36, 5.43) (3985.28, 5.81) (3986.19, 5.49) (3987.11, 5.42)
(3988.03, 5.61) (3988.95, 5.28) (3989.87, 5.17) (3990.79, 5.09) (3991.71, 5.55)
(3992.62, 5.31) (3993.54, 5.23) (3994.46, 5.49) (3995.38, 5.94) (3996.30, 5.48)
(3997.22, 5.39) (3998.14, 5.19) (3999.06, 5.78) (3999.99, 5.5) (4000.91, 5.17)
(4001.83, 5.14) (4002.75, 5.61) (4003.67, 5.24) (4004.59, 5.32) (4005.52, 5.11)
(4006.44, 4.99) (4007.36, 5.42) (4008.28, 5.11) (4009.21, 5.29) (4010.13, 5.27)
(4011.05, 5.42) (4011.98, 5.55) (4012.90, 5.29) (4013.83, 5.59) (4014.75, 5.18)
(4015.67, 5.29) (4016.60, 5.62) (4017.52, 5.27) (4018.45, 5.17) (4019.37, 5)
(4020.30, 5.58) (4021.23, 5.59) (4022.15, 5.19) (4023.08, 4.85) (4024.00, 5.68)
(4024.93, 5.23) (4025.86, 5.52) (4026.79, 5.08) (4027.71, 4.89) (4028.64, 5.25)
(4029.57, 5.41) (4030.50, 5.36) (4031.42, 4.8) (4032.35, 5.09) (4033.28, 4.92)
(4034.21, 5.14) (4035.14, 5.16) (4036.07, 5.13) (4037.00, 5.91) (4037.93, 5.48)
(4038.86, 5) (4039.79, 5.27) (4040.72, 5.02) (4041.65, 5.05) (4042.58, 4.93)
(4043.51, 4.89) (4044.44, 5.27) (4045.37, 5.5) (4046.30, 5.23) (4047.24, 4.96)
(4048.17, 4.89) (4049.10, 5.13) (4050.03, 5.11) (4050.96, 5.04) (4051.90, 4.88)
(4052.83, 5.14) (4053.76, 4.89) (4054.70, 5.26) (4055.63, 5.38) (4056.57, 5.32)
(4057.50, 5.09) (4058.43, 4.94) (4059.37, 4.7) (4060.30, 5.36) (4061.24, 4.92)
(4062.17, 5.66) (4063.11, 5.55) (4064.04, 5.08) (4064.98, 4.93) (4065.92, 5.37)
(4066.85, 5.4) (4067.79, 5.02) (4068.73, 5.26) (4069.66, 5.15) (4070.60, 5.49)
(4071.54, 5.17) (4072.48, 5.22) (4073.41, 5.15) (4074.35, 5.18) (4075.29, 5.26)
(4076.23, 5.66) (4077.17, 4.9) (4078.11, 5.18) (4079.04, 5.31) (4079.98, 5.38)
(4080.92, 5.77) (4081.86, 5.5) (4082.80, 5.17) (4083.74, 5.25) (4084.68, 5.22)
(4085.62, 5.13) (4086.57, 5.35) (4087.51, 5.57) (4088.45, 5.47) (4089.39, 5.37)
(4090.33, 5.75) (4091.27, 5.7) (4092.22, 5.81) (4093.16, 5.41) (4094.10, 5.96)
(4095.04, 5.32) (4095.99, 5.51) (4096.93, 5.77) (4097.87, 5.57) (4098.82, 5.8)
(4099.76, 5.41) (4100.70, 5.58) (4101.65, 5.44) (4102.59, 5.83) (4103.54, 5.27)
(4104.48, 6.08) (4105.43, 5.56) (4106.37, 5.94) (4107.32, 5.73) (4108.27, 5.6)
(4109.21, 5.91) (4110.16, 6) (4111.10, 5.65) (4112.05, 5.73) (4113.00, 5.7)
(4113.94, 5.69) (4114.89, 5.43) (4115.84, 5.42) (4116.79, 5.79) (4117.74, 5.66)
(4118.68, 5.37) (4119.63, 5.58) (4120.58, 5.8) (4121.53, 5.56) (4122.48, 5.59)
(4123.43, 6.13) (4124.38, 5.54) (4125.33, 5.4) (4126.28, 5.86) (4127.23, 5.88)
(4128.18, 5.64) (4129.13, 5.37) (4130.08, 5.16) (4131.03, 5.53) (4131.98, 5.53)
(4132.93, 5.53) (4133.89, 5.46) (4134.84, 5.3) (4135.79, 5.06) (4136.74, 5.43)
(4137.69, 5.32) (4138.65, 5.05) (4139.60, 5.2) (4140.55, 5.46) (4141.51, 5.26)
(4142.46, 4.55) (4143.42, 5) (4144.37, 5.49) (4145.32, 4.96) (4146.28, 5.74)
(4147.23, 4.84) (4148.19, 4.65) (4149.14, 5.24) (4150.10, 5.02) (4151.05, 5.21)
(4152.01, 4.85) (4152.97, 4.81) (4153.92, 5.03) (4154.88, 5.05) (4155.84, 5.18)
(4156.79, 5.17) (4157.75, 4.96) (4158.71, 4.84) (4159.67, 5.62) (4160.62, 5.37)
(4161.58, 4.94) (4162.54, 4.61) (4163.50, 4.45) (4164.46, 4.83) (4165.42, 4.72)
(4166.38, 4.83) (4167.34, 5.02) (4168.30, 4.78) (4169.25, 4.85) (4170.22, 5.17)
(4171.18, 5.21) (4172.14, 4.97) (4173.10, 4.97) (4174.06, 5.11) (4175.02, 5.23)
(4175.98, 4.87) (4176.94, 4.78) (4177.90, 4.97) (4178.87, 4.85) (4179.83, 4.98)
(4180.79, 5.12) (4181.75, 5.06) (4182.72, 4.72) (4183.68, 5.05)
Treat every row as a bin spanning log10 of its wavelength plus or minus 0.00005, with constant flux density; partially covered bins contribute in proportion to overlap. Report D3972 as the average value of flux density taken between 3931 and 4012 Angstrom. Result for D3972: 5.52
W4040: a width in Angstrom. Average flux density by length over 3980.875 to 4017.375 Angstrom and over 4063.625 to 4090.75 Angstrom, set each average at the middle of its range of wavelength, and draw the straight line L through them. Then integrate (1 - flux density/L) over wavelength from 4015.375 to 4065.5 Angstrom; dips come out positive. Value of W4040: 1.5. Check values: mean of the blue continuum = 5.39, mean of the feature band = 5.18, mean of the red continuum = 5.3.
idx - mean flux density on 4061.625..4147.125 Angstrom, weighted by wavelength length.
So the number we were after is 5.46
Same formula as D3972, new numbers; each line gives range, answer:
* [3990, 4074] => 5.24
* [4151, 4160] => 5.05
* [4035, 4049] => 5.18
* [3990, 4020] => 5.34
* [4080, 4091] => 5.42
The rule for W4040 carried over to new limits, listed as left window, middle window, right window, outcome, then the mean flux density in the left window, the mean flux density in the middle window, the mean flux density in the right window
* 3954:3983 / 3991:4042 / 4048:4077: 1.01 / 5.64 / 5.3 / 5.18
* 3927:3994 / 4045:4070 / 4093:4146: 1.75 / 5.55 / 5.15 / 5.53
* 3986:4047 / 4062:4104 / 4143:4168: -2.01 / 5.29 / 5.4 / 5.01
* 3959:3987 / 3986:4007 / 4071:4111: 0.86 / 5.62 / 5.37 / 5.51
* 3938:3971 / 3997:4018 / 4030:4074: 0.30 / 5.71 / 5.33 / 5.16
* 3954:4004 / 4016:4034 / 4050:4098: 0.66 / 5.55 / 5.23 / 5.31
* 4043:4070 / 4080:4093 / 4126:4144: -0.59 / 5.15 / 5.46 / 5.34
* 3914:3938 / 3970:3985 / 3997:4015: -0.24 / 5.6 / 5.51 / 5.33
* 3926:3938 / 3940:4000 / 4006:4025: -3.73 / 5.26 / 5.61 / 5.32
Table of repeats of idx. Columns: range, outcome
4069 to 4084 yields 5.3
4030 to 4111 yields 5.33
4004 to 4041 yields 5.26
